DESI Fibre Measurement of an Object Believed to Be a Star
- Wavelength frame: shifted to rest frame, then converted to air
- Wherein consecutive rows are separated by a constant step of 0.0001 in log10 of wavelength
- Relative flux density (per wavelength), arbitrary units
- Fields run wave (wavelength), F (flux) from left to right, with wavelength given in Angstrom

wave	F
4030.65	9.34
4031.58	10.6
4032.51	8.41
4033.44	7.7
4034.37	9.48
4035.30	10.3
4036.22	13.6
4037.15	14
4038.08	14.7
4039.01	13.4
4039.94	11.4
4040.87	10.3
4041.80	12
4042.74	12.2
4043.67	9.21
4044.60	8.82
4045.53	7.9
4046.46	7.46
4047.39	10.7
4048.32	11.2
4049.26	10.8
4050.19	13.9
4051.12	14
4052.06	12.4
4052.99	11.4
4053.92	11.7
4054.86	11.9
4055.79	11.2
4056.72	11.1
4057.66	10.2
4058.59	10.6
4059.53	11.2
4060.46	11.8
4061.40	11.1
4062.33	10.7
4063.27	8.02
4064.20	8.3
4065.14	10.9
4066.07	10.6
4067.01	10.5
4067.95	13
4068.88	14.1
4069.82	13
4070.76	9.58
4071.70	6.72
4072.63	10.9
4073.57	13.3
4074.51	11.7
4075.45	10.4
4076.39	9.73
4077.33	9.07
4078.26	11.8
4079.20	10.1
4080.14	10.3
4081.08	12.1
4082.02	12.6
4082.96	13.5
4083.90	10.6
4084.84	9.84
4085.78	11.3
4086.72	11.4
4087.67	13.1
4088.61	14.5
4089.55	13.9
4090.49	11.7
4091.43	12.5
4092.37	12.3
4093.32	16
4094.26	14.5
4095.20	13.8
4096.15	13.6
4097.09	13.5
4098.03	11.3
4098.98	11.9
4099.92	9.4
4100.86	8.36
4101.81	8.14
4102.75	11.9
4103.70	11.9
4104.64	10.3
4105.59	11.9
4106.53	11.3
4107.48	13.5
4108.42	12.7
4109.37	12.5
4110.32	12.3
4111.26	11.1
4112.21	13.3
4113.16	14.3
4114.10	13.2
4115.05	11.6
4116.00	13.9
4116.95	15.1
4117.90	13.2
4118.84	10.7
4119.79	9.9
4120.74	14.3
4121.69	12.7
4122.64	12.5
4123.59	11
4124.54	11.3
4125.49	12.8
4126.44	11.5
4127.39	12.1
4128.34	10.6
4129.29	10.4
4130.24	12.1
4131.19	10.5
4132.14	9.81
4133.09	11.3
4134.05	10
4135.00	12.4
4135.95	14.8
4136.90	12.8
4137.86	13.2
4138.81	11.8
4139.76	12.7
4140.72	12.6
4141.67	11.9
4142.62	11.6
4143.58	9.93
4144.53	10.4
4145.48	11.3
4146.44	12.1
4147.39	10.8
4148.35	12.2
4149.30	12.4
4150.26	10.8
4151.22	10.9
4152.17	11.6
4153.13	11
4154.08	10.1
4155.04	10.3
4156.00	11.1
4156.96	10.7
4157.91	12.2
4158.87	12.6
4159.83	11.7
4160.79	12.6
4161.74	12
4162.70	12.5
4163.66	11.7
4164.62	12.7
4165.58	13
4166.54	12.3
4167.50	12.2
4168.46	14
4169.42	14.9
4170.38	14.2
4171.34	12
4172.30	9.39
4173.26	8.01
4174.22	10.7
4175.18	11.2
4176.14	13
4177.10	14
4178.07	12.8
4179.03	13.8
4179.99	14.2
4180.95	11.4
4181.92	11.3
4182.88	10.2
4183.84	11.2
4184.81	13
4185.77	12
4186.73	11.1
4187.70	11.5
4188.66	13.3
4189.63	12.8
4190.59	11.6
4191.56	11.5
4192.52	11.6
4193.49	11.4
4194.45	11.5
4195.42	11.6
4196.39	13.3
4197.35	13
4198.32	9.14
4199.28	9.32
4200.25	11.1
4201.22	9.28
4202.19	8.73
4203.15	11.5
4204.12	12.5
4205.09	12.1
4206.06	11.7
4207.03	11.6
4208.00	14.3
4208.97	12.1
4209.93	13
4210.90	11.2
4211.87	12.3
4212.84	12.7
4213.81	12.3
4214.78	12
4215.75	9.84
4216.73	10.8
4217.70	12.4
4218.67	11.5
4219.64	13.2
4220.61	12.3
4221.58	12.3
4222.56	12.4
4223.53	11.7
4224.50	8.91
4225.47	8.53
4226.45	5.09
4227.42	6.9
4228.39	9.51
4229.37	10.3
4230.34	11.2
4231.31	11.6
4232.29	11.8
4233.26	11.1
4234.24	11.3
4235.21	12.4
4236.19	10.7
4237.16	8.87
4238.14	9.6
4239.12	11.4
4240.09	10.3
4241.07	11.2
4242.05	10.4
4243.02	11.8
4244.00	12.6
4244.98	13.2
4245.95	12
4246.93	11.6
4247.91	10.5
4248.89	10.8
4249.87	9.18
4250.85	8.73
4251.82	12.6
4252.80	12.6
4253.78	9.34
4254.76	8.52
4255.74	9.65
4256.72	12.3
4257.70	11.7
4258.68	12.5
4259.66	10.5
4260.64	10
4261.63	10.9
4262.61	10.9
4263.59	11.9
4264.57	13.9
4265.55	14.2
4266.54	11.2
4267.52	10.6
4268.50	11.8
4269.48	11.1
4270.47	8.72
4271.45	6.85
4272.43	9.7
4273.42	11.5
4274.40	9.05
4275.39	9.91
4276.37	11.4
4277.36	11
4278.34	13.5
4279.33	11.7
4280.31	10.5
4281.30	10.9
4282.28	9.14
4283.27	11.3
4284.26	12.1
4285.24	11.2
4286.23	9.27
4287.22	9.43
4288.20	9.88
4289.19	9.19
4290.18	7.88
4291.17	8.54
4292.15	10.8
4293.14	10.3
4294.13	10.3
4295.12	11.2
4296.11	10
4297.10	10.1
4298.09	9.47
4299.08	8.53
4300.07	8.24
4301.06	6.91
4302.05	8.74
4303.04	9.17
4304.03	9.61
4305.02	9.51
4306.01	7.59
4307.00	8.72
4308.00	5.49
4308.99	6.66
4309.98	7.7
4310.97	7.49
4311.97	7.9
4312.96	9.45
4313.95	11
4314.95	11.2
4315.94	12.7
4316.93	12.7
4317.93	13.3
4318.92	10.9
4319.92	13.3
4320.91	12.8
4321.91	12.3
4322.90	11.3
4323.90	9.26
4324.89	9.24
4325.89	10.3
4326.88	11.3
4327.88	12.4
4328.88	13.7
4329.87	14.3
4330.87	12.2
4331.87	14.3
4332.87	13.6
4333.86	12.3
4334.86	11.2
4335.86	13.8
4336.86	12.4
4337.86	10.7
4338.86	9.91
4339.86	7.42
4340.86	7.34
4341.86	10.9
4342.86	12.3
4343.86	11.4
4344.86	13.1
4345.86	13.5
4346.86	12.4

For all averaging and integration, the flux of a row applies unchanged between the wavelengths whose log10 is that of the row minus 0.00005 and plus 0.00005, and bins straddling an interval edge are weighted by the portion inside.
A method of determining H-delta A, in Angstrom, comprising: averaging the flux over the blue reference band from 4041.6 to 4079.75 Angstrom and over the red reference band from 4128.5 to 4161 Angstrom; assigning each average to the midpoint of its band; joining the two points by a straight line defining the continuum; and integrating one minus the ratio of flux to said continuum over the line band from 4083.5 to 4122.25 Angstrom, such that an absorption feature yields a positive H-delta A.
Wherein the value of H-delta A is -3.8 Angstrom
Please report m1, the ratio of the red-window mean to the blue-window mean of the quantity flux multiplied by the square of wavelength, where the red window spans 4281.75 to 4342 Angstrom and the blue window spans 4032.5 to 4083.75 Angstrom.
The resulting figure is 1.05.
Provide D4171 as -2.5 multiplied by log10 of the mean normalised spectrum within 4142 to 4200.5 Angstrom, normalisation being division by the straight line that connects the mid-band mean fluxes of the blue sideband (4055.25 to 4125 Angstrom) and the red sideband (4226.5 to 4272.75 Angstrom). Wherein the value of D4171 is -0.05 mag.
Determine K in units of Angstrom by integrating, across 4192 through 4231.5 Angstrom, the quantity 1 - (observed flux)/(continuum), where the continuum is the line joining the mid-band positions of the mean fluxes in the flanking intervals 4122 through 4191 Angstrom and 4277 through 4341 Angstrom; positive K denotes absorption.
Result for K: 0.6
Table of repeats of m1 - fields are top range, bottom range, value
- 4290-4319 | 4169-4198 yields 0.83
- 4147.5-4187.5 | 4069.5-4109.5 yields 1.06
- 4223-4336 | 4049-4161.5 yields 0.98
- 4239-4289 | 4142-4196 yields 0.96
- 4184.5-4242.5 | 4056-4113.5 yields 1.03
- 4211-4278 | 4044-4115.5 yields 1.03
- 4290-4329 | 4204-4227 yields 0.90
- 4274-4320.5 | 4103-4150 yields 0.89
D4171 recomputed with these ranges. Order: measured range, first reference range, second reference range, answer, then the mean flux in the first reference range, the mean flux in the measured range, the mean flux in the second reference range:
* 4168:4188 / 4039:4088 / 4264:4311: -0.16 mag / 11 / 12.1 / 9.86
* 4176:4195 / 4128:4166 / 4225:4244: -0.10 mag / 11.6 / 12.1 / 10.3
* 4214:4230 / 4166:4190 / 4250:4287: 0.10 mag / 12.2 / 10.5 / 10.9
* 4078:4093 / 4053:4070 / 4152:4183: -0.07 mag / 11.1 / 12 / 12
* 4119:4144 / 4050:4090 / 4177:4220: -0.02 mag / 11.3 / 11.8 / 11.8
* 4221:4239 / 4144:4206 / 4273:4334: 0.09 mag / 11.7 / 10.3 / 10.4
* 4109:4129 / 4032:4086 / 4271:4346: -0.14 mag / 11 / 12.4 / 10.5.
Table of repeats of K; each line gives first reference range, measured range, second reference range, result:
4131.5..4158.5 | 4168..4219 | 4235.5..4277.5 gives -2.67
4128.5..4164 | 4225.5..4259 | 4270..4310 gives -1.36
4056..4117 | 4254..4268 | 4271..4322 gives -1.46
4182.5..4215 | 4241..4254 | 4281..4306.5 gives -0.74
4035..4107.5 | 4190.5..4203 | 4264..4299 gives -0.14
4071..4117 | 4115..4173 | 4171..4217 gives -0.60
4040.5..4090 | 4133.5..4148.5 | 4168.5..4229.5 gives -0.74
